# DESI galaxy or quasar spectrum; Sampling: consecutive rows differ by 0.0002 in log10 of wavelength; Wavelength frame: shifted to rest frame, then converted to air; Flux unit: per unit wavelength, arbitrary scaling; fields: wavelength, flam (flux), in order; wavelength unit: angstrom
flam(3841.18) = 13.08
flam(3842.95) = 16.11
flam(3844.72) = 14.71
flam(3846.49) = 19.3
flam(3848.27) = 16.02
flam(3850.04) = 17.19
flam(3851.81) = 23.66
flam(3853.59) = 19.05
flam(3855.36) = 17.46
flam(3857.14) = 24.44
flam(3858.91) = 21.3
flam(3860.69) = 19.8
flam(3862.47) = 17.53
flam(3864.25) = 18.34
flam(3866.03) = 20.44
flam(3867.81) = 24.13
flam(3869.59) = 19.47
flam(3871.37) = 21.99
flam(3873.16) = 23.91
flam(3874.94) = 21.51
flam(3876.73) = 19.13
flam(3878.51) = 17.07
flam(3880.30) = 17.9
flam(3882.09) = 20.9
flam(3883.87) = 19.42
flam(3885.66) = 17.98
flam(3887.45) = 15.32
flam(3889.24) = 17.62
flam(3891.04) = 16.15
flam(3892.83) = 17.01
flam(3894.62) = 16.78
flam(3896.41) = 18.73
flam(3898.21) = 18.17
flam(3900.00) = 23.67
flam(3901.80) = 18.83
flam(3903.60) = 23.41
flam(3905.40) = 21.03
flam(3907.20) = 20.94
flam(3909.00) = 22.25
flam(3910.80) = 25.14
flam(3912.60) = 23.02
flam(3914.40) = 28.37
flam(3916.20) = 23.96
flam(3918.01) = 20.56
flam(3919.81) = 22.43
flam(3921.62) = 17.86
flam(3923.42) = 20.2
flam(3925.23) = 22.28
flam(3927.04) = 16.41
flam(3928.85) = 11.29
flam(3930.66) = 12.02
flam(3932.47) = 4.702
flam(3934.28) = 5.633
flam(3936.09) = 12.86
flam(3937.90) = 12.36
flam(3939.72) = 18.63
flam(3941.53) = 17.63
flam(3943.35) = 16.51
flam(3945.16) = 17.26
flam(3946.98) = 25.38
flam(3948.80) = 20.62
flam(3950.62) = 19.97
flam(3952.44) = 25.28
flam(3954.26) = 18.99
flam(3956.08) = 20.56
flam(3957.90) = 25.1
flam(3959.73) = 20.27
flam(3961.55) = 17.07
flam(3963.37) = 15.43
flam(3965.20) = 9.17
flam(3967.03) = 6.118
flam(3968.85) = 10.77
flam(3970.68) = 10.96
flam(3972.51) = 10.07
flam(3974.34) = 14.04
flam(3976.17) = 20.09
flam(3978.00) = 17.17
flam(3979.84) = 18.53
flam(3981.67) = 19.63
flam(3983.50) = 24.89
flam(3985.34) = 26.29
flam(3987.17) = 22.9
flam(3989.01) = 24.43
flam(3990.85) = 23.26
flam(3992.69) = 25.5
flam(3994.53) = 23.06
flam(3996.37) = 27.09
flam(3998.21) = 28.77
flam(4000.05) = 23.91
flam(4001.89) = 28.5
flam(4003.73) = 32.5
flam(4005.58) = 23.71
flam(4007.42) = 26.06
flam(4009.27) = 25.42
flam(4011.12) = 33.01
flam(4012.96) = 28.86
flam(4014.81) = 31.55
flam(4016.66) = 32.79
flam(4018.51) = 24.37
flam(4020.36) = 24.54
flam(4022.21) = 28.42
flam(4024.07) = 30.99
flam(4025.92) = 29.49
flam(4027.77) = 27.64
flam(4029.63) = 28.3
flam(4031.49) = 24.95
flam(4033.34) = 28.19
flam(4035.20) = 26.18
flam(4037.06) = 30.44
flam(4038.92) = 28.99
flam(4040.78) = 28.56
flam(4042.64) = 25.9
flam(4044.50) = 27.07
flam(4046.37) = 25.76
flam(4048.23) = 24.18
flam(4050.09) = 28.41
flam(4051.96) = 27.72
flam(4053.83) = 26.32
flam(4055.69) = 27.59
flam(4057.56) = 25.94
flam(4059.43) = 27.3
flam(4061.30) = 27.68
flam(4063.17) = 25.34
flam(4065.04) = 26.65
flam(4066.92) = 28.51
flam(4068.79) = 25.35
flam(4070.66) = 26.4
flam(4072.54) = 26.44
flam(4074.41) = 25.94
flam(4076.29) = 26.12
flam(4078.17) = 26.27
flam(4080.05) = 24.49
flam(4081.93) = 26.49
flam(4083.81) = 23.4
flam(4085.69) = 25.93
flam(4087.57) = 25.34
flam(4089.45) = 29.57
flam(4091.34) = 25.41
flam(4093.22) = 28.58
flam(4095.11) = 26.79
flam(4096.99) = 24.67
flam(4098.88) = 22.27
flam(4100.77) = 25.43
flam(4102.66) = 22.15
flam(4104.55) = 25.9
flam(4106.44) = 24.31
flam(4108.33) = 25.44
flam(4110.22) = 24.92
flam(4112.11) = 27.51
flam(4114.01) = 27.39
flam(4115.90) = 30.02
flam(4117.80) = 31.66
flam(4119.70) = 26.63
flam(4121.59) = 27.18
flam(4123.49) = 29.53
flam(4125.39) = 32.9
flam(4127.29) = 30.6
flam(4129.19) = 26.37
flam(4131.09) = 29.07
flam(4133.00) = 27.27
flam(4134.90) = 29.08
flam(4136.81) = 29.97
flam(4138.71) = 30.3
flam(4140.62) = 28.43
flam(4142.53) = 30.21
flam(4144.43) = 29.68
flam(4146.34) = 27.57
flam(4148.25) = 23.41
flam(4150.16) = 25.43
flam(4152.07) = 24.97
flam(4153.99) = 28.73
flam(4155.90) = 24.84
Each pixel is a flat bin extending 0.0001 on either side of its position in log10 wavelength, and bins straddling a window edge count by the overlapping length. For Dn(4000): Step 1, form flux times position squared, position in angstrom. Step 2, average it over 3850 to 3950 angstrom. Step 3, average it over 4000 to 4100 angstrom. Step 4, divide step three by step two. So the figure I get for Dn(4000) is 1.53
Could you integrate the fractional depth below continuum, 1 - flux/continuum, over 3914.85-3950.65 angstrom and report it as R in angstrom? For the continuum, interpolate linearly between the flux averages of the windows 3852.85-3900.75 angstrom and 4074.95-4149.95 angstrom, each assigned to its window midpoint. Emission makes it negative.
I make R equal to 7.15 angstrom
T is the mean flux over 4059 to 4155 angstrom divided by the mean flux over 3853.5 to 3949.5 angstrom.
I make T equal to 1.42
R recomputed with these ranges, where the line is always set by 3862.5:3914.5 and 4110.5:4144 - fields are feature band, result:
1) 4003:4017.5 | -2.7 angstrom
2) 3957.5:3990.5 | 8.5 angstrom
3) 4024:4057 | -2.2 angstrom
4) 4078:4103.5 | 2.0 angstrom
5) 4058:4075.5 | 0.1 angstrom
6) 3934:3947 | 3.8 angstrom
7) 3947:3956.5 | 0.4 angstrom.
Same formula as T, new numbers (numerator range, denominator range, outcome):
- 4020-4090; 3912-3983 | 1.57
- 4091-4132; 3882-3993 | 1.46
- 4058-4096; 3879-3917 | 1.30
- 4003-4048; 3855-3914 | 1.39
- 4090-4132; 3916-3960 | 1.52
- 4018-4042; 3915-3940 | 1.75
